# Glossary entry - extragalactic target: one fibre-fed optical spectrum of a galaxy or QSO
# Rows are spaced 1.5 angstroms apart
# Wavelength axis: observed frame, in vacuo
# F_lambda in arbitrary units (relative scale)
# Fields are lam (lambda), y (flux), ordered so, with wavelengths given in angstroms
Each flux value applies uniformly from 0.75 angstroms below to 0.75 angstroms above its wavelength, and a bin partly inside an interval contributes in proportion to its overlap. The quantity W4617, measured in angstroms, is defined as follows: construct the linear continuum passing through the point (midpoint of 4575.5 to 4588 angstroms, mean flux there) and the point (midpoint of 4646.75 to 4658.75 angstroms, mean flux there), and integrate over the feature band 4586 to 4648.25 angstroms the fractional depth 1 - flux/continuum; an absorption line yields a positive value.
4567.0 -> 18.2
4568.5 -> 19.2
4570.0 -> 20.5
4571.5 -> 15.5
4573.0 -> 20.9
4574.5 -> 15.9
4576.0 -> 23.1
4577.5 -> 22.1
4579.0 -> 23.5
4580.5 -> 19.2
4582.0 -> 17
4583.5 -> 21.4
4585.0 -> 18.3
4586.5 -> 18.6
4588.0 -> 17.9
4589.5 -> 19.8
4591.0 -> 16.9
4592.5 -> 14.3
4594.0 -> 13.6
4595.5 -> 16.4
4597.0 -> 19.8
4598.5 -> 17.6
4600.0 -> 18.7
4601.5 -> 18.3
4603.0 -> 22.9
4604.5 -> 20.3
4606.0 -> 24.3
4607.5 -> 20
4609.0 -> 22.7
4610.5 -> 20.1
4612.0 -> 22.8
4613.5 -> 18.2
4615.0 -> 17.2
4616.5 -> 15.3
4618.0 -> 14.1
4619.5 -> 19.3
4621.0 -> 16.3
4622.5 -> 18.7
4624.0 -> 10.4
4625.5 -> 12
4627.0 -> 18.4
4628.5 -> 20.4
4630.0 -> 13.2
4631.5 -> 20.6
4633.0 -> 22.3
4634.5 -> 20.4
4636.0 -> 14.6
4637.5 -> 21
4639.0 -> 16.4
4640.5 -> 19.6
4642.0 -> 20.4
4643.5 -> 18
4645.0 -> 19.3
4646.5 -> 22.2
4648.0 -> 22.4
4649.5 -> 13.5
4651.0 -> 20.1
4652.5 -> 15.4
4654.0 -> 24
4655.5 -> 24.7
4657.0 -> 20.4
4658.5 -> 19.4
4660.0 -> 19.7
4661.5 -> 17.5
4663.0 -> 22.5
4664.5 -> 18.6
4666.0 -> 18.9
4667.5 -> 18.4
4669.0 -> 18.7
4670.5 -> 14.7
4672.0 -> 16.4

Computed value 5.3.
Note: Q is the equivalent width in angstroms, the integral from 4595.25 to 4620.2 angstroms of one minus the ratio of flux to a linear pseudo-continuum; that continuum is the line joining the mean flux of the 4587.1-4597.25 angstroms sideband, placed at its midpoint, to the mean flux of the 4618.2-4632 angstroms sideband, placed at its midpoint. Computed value -4.1 angstroms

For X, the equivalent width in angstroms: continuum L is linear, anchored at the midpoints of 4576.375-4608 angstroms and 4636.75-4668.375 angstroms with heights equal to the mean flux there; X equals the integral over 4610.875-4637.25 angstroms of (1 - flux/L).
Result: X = 2.7 angstroms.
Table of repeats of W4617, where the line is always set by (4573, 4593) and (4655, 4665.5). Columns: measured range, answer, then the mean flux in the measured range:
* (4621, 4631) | 2.1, 15.7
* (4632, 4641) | 0.4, 19.1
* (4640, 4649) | 0.0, 20.1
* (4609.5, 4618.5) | 0.7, 18.2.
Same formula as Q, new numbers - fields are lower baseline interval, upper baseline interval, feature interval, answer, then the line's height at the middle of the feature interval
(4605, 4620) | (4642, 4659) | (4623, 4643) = 2.1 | 19.7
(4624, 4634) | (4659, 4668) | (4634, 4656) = -1.4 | 18.2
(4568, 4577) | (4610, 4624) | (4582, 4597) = 0.9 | 18.6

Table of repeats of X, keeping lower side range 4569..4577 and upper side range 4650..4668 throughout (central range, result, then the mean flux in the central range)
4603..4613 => -1.1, 21.7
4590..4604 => 1.3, 17.7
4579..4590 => 0.1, 19.2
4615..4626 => 2.4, 15.4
